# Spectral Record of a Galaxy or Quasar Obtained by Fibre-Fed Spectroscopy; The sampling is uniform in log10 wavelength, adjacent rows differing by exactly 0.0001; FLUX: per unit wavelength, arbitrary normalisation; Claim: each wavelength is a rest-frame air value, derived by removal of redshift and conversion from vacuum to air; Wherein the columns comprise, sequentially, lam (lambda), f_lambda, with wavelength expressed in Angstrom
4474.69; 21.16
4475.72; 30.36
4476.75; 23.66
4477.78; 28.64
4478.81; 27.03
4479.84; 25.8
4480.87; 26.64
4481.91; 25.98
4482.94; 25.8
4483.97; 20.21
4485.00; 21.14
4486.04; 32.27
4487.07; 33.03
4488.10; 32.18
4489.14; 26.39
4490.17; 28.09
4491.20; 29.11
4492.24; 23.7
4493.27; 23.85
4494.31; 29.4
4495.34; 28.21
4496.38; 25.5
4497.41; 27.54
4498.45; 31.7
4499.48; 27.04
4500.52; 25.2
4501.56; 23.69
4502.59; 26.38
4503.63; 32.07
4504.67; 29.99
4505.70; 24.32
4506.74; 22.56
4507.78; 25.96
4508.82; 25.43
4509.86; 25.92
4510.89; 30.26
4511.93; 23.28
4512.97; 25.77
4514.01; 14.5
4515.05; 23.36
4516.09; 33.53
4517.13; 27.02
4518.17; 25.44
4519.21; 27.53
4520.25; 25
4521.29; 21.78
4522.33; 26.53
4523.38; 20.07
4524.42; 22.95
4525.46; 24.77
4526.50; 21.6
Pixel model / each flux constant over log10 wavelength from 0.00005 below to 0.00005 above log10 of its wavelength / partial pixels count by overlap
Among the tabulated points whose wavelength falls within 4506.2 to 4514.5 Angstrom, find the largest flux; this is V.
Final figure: 30.26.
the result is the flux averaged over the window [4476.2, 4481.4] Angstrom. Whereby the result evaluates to 26.4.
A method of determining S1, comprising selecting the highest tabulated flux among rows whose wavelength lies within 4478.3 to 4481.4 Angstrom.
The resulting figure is 27.03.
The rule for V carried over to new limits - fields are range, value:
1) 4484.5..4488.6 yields 33.03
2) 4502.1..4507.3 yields 32.07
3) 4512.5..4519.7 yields 33.53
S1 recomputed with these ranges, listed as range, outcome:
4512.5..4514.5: 25.77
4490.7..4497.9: 29.4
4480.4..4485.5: 26.64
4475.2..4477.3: 30.36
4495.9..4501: 31.7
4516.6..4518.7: 27.02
